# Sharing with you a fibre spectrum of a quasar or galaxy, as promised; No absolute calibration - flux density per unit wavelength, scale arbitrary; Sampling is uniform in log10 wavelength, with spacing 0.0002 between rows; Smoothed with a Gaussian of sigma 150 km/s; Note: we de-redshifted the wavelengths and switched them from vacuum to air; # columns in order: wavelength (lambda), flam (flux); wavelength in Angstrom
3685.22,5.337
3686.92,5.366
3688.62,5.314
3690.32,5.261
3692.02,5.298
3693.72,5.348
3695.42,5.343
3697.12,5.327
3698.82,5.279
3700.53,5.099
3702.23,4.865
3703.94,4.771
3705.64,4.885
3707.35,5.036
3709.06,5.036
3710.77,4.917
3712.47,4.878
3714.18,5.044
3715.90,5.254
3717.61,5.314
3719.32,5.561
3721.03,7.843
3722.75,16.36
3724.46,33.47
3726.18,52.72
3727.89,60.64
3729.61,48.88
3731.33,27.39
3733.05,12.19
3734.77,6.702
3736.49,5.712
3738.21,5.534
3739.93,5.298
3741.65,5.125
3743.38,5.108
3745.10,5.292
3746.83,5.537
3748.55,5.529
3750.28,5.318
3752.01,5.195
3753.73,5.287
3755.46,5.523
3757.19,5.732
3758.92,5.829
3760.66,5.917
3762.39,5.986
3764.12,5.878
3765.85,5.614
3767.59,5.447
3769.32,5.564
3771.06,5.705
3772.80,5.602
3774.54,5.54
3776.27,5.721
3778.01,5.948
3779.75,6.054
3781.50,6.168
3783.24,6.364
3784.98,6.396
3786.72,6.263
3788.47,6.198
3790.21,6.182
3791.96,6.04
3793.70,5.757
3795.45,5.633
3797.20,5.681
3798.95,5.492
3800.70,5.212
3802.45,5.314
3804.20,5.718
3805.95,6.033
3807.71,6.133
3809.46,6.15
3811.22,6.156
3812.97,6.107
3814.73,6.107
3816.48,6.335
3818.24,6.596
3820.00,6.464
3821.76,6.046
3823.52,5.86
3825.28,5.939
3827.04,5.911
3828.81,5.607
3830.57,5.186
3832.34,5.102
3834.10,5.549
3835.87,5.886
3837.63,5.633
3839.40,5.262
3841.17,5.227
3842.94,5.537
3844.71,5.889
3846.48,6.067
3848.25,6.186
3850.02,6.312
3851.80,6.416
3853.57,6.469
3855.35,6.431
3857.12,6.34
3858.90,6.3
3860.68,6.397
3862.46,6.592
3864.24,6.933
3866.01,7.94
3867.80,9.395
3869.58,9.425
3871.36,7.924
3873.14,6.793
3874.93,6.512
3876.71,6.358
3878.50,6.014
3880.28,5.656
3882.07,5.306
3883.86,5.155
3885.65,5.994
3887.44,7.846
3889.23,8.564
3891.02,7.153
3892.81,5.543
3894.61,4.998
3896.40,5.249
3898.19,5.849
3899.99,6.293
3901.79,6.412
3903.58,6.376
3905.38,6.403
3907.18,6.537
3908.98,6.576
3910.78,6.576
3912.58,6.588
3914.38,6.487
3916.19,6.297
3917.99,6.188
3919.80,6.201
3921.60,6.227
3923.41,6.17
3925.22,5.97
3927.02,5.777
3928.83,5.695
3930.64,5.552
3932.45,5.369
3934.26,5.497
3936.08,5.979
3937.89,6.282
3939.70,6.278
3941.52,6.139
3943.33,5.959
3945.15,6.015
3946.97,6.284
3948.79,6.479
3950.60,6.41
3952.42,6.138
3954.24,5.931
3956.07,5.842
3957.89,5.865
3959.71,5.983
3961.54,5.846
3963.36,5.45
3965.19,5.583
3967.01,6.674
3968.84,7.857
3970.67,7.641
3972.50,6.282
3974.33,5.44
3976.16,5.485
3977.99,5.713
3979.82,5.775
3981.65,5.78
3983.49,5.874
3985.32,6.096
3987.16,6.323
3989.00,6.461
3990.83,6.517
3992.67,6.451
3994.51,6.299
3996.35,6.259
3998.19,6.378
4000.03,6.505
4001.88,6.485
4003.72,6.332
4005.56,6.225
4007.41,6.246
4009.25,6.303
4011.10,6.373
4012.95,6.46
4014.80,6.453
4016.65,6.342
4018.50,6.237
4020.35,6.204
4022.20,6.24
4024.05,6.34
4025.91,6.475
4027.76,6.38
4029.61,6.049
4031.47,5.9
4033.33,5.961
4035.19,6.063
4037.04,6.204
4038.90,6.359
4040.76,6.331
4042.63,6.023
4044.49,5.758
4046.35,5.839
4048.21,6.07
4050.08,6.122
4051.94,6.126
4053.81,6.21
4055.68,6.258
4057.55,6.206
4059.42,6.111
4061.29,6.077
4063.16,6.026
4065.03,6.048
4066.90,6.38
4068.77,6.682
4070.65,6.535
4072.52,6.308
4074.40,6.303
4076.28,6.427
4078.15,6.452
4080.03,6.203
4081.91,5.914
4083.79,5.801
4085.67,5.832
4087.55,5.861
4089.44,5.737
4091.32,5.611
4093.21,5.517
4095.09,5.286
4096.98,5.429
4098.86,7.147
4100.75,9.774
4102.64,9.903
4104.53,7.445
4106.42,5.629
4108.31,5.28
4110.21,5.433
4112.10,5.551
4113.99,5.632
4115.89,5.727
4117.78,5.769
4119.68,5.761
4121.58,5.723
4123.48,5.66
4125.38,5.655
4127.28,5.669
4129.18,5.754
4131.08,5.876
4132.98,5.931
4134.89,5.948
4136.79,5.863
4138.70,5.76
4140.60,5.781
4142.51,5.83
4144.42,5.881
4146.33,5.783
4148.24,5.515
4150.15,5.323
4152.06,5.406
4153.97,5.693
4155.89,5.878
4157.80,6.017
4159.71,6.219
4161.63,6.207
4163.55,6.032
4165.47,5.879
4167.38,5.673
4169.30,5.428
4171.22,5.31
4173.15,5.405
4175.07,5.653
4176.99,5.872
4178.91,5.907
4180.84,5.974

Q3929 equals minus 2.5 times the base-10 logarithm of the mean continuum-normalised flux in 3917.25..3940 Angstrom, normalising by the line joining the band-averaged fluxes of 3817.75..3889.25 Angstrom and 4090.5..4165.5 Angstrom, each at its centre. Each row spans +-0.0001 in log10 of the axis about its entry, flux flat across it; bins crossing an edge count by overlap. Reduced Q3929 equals 0.057 mag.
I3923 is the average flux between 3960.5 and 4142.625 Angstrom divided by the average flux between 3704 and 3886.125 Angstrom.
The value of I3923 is 0.78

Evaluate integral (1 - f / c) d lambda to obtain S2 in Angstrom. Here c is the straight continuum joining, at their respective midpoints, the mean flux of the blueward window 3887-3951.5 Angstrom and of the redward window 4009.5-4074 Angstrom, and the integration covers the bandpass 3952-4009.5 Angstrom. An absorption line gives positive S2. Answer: 0.2 Angstrom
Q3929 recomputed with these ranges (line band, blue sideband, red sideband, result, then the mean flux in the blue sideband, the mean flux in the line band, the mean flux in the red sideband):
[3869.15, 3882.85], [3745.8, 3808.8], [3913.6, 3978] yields -0.12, 5.76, 6.67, 6.09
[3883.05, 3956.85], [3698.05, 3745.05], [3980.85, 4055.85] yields 0.35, 13.2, 6.18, 6.23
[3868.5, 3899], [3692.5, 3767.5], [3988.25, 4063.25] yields 0.25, 10.3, 6.51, 6.24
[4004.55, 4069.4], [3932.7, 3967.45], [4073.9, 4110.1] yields 0.01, 6.01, 6.2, 6.38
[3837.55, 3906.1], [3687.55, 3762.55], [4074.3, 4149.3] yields 0.32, 10.3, 6.45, 6.05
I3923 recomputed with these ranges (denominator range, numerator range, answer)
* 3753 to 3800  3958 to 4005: 1.07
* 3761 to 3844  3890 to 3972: 1.05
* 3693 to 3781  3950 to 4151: 0.64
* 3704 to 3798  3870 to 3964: 0.65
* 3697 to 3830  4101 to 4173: 0.70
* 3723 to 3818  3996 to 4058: 0.66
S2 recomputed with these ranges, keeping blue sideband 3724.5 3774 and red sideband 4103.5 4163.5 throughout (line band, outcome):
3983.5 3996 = 2.8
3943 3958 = 4.6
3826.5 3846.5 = 9.6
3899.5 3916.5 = 5.4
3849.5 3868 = 6.3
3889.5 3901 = 4.4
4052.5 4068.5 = 1.8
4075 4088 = 1.1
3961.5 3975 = 3.3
